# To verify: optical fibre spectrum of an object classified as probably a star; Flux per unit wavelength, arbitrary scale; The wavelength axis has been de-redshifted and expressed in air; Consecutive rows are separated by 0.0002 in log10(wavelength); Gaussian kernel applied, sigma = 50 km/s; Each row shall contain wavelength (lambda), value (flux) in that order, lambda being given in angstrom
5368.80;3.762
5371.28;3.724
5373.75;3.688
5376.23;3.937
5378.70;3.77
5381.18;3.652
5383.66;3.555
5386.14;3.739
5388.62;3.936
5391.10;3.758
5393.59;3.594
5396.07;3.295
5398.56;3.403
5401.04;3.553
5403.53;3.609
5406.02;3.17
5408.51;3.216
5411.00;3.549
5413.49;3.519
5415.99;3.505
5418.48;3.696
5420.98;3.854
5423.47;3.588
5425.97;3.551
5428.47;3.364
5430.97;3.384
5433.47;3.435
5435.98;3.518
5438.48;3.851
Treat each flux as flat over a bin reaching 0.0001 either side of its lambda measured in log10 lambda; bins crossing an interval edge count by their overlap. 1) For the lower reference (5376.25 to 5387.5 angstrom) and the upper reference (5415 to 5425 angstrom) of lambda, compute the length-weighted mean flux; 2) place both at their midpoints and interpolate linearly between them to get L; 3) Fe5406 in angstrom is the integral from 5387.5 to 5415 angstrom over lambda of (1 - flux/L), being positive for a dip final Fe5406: 1.3 angstrom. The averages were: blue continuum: 3.71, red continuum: 3.66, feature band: 3.51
